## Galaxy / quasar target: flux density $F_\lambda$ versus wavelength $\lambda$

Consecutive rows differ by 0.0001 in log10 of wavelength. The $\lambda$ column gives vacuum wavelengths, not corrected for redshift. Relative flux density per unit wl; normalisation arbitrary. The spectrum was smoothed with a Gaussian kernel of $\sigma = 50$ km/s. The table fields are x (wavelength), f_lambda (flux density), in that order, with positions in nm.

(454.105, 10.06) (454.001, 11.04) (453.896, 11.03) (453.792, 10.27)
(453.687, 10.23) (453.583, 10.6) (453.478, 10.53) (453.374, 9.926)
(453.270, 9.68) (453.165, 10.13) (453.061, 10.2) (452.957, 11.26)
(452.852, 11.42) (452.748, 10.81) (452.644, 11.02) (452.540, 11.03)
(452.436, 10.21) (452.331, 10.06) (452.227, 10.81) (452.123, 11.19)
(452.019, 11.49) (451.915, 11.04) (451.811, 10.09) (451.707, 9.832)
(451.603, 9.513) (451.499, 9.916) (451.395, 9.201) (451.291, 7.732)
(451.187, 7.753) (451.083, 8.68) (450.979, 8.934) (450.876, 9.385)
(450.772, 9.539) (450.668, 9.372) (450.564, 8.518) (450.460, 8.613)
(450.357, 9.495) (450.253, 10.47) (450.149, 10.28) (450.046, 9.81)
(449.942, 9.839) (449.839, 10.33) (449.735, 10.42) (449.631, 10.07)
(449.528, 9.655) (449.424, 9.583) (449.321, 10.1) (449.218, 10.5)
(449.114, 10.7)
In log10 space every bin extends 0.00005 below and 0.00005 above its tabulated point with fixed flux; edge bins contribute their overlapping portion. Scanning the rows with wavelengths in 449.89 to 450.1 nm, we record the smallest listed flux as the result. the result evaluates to 9.81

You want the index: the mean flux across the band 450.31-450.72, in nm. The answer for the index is 9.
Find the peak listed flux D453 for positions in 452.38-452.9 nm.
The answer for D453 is 11.42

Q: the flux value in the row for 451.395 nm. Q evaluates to 9.201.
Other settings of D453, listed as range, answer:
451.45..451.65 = 9.916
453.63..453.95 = 11.03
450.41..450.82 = 9.539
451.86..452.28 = 11.49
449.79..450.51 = 10.47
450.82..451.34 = 9.385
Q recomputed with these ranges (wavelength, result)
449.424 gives 9.583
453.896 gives 11.03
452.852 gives 11.42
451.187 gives 7.753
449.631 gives 10.07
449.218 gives 10.5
